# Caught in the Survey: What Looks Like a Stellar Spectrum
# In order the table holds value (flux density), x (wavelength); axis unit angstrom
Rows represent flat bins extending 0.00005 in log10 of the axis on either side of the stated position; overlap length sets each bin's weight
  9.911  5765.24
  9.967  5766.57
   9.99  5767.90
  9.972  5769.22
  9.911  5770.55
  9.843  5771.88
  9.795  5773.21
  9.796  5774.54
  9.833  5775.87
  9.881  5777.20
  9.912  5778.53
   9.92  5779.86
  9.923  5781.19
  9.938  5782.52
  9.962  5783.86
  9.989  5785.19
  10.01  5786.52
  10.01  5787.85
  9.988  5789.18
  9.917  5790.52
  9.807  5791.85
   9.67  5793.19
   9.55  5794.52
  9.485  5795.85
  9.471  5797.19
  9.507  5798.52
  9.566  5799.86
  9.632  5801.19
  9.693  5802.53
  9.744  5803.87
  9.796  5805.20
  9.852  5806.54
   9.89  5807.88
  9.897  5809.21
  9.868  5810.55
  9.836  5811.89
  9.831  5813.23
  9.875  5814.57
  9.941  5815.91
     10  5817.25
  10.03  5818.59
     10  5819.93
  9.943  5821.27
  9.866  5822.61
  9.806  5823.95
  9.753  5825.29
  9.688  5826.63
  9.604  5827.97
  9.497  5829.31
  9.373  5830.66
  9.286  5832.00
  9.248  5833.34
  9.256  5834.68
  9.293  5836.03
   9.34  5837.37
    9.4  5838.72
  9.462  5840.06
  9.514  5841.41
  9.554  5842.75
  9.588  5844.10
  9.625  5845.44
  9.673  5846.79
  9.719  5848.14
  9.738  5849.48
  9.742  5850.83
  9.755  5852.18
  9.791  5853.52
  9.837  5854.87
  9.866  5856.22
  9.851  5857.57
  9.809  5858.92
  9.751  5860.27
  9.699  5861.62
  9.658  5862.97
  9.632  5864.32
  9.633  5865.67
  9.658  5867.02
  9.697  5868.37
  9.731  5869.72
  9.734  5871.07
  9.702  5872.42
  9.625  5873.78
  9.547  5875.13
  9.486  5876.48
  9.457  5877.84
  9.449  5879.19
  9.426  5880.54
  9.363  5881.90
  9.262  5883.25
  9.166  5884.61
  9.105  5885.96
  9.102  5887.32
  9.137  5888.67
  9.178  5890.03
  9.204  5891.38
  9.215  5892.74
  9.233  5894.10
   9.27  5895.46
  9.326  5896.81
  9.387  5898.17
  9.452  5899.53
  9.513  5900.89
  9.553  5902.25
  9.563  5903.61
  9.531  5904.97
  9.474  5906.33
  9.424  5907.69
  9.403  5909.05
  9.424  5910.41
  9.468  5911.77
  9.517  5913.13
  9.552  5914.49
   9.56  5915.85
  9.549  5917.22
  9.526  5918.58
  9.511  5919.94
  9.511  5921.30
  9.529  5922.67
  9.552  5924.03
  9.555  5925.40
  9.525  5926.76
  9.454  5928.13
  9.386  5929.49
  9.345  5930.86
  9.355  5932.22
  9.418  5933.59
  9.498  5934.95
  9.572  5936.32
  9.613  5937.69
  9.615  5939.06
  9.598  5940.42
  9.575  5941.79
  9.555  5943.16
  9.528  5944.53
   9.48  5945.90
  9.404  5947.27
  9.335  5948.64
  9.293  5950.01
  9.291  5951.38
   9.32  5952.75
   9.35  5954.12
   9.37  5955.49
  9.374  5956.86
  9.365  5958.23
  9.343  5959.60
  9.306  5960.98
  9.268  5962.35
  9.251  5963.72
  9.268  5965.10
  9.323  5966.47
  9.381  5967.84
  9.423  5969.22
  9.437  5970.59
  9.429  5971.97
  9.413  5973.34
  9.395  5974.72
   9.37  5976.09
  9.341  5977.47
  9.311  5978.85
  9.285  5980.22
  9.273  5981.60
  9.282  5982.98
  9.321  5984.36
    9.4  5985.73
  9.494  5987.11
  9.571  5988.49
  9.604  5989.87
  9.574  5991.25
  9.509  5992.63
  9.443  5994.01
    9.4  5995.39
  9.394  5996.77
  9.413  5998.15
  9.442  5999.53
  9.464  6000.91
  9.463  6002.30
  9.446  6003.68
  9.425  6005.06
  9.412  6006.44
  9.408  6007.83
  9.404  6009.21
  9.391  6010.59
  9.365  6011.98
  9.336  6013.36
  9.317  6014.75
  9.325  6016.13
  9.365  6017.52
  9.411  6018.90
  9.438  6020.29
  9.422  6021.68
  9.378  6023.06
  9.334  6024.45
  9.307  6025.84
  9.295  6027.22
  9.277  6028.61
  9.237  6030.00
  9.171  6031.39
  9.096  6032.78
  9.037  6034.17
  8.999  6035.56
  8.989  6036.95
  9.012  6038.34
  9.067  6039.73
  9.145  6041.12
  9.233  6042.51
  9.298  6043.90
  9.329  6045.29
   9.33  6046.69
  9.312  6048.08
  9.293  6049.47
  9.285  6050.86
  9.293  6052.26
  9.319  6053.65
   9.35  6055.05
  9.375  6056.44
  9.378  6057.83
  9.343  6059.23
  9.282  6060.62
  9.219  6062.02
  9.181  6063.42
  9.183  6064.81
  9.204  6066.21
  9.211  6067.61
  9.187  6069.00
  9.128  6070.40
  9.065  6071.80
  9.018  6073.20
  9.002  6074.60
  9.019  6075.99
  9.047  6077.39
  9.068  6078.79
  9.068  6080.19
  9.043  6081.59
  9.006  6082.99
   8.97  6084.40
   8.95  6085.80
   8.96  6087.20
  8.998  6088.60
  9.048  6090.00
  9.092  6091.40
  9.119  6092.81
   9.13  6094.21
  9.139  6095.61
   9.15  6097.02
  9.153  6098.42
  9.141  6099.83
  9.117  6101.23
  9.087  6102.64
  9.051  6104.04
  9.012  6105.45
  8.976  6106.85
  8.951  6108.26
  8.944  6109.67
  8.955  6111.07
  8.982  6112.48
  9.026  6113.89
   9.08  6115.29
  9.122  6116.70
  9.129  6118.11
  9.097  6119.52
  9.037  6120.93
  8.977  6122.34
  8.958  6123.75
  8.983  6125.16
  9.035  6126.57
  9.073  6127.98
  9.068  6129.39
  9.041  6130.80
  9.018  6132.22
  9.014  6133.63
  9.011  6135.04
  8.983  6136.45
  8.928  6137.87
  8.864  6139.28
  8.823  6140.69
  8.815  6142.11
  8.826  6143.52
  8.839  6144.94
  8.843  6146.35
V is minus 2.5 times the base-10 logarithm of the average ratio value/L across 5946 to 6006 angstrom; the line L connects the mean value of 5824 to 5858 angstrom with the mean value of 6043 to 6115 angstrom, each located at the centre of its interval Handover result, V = -0.01 mag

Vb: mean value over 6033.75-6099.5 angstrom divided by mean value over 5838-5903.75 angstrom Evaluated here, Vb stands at 0.96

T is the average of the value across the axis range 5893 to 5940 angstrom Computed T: 9.47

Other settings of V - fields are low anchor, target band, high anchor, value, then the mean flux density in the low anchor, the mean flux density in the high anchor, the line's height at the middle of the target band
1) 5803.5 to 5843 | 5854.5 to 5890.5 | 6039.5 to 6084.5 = 0.01 mag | 9.68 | 9.19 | 9.58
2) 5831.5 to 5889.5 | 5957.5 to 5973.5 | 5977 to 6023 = 0.01 mag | 9.54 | 9.41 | 9.44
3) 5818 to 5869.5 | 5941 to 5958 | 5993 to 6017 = 0.01 mag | 9.65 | 9.4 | 9.49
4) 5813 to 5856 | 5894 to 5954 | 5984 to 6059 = 0.00 mag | 9.66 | 9.34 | 9.5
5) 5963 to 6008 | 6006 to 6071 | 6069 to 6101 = -0.01 mag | 9.4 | 9.06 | 9.22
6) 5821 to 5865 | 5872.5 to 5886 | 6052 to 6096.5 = 0.02 mag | 9.62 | 9.14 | 9.55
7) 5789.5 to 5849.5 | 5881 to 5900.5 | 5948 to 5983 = 0.03 mag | 9.67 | 9.34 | 9.51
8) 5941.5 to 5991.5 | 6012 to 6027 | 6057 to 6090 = -0.01 mag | 9.38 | 9.11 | 9.25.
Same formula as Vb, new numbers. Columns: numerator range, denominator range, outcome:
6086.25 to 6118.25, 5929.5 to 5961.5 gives 0.96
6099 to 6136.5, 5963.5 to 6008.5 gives 0.96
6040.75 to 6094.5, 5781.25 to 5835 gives 0.94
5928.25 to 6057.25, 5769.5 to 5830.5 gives 0.95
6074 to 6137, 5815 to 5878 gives 0.94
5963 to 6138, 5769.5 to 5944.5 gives 0.96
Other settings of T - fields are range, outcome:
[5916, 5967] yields 9.44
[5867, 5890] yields 9.44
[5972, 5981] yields 9.36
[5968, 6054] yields 9.34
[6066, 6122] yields 9.06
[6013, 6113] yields 9.16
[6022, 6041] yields 9.17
